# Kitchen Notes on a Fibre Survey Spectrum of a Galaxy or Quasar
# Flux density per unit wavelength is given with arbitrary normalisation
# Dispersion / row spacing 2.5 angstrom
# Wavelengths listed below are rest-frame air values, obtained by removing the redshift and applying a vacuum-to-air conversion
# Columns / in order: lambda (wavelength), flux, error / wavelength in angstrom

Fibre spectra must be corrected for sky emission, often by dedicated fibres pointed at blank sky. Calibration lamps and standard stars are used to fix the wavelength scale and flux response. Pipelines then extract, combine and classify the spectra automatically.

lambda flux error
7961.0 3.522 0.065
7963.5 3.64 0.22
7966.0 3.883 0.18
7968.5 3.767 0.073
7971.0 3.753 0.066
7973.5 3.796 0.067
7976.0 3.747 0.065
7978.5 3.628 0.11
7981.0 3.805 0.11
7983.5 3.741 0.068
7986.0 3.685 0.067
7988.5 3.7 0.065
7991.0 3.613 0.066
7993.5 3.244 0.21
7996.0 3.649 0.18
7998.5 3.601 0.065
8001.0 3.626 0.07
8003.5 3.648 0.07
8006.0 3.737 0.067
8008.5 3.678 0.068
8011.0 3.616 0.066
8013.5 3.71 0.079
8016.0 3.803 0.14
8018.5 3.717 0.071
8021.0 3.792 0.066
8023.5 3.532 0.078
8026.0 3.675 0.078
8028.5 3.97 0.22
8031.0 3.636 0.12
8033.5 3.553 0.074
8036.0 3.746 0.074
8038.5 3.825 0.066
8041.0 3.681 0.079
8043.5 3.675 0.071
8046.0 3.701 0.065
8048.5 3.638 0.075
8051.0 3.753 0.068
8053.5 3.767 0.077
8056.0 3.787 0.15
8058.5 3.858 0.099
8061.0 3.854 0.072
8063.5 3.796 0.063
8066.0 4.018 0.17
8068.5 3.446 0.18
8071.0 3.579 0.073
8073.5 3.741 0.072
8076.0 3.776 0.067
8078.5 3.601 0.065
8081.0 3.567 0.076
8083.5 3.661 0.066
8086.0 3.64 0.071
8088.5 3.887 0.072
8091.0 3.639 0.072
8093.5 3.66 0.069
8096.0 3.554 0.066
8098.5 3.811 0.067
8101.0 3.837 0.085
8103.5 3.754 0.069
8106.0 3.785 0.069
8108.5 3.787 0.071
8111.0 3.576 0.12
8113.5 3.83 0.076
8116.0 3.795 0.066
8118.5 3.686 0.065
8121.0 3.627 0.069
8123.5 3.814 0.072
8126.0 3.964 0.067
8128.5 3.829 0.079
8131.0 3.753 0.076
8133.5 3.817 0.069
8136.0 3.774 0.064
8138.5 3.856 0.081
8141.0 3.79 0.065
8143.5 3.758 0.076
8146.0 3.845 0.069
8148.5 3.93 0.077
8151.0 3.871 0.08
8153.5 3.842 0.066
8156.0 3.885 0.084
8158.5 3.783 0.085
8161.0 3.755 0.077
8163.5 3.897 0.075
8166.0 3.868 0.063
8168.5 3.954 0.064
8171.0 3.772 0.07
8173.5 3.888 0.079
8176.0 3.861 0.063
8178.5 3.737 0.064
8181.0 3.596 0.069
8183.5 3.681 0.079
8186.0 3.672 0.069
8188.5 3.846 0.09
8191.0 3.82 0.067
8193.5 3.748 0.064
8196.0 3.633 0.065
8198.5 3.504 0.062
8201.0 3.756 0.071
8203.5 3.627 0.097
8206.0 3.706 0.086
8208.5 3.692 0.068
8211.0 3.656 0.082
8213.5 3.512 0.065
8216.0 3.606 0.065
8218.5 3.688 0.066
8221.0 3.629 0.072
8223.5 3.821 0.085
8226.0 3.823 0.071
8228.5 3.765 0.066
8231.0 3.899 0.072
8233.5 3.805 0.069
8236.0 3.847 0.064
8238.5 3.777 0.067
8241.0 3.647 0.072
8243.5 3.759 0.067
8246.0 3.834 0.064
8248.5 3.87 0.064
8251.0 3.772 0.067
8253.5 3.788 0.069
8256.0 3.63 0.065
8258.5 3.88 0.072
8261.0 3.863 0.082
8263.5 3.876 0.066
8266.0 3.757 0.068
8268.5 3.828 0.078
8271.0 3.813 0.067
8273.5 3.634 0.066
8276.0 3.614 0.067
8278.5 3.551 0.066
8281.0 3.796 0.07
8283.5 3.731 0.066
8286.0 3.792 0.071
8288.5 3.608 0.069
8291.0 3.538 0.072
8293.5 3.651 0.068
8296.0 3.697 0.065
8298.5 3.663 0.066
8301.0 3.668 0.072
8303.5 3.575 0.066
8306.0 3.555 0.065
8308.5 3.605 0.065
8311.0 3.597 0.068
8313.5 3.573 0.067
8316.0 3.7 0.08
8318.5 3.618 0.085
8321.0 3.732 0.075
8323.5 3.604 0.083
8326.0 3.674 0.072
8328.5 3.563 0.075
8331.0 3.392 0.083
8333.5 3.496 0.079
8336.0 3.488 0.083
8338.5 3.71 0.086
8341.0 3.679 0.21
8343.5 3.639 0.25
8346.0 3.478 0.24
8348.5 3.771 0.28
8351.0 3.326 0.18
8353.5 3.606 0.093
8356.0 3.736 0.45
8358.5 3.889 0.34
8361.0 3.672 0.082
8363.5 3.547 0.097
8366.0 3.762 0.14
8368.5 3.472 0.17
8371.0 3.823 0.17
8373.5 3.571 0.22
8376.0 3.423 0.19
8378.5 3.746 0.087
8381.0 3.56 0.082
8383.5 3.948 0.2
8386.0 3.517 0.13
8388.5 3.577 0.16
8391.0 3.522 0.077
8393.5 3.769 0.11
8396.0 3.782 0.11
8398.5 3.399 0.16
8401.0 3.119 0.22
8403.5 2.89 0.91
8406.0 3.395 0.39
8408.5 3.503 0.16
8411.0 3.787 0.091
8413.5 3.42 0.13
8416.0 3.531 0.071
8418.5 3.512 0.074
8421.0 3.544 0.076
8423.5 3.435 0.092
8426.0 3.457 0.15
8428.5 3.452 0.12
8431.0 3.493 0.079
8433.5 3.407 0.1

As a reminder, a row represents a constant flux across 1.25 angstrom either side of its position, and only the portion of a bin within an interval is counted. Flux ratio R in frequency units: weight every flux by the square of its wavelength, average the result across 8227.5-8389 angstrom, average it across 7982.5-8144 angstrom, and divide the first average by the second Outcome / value 1.0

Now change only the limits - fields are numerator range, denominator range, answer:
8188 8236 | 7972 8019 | 1.07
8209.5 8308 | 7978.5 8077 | 1.06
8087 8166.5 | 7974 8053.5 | 1.06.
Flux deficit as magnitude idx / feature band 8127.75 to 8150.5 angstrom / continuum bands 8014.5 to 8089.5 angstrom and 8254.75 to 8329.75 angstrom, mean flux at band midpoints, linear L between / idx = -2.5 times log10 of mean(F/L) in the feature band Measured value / -0.03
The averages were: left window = 3.72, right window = 3.68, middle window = 3.82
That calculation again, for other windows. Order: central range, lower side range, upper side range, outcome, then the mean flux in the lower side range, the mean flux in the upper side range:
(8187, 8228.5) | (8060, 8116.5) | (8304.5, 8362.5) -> -0.01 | 3.72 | 3.61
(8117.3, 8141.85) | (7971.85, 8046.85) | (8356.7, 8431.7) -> -0.04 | 3.68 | 3.55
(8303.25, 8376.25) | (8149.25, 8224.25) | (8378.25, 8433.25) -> -0.01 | 3.74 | 3.51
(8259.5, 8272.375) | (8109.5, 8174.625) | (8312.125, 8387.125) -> -0.04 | 3.81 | 3.62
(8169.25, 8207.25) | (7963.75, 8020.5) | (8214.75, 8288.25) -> 0.00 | 3.69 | 3.76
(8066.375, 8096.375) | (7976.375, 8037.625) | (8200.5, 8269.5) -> 0.01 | 3.67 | 3.75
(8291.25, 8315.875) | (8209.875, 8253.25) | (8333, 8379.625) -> 0.02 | 3.75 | 3.62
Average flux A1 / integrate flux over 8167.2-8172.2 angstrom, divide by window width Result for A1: 3.86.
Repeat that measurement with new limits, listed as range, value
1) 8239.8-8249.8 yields 3.78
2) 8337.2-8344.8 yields 3.67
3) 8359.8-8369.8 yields 3.61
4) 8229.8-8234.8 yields 3.85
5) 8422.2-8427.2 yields 3.45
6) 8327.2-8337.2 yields 3.49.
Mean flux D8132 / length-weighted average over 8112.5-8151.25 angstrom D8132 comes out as 3.81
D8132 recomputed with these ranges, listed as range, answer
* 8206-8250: 3.74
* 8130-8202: 3.79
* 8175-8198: 3.72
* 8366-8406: 3.54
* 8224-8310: 3.73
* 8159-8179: 3.84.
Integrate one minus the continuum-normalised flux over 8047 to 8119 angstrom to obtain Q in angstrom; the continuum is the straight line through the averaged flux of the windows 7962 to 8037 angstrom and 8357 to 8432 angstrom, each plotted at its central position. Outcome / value -1.3 angstrom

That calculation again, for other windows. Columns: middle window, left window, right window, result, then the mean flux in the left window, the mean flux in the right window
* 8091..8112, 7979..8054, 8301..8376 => -0.30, 3.68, 3.61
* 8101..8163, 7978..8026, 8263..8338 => -2.46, 3.66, 3.64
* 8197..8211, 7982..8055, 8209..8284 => 0.30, 3.68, 3.75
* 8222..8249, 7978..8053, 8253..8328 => -0.86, 3.68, 3.68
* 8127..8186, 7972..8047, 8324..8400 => -2.53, 3.68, 3.62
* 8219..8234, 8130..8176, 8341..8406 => -0.13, 3.84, 3.58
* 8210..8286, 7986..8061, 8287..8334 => -2.60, 3.69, 3.61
